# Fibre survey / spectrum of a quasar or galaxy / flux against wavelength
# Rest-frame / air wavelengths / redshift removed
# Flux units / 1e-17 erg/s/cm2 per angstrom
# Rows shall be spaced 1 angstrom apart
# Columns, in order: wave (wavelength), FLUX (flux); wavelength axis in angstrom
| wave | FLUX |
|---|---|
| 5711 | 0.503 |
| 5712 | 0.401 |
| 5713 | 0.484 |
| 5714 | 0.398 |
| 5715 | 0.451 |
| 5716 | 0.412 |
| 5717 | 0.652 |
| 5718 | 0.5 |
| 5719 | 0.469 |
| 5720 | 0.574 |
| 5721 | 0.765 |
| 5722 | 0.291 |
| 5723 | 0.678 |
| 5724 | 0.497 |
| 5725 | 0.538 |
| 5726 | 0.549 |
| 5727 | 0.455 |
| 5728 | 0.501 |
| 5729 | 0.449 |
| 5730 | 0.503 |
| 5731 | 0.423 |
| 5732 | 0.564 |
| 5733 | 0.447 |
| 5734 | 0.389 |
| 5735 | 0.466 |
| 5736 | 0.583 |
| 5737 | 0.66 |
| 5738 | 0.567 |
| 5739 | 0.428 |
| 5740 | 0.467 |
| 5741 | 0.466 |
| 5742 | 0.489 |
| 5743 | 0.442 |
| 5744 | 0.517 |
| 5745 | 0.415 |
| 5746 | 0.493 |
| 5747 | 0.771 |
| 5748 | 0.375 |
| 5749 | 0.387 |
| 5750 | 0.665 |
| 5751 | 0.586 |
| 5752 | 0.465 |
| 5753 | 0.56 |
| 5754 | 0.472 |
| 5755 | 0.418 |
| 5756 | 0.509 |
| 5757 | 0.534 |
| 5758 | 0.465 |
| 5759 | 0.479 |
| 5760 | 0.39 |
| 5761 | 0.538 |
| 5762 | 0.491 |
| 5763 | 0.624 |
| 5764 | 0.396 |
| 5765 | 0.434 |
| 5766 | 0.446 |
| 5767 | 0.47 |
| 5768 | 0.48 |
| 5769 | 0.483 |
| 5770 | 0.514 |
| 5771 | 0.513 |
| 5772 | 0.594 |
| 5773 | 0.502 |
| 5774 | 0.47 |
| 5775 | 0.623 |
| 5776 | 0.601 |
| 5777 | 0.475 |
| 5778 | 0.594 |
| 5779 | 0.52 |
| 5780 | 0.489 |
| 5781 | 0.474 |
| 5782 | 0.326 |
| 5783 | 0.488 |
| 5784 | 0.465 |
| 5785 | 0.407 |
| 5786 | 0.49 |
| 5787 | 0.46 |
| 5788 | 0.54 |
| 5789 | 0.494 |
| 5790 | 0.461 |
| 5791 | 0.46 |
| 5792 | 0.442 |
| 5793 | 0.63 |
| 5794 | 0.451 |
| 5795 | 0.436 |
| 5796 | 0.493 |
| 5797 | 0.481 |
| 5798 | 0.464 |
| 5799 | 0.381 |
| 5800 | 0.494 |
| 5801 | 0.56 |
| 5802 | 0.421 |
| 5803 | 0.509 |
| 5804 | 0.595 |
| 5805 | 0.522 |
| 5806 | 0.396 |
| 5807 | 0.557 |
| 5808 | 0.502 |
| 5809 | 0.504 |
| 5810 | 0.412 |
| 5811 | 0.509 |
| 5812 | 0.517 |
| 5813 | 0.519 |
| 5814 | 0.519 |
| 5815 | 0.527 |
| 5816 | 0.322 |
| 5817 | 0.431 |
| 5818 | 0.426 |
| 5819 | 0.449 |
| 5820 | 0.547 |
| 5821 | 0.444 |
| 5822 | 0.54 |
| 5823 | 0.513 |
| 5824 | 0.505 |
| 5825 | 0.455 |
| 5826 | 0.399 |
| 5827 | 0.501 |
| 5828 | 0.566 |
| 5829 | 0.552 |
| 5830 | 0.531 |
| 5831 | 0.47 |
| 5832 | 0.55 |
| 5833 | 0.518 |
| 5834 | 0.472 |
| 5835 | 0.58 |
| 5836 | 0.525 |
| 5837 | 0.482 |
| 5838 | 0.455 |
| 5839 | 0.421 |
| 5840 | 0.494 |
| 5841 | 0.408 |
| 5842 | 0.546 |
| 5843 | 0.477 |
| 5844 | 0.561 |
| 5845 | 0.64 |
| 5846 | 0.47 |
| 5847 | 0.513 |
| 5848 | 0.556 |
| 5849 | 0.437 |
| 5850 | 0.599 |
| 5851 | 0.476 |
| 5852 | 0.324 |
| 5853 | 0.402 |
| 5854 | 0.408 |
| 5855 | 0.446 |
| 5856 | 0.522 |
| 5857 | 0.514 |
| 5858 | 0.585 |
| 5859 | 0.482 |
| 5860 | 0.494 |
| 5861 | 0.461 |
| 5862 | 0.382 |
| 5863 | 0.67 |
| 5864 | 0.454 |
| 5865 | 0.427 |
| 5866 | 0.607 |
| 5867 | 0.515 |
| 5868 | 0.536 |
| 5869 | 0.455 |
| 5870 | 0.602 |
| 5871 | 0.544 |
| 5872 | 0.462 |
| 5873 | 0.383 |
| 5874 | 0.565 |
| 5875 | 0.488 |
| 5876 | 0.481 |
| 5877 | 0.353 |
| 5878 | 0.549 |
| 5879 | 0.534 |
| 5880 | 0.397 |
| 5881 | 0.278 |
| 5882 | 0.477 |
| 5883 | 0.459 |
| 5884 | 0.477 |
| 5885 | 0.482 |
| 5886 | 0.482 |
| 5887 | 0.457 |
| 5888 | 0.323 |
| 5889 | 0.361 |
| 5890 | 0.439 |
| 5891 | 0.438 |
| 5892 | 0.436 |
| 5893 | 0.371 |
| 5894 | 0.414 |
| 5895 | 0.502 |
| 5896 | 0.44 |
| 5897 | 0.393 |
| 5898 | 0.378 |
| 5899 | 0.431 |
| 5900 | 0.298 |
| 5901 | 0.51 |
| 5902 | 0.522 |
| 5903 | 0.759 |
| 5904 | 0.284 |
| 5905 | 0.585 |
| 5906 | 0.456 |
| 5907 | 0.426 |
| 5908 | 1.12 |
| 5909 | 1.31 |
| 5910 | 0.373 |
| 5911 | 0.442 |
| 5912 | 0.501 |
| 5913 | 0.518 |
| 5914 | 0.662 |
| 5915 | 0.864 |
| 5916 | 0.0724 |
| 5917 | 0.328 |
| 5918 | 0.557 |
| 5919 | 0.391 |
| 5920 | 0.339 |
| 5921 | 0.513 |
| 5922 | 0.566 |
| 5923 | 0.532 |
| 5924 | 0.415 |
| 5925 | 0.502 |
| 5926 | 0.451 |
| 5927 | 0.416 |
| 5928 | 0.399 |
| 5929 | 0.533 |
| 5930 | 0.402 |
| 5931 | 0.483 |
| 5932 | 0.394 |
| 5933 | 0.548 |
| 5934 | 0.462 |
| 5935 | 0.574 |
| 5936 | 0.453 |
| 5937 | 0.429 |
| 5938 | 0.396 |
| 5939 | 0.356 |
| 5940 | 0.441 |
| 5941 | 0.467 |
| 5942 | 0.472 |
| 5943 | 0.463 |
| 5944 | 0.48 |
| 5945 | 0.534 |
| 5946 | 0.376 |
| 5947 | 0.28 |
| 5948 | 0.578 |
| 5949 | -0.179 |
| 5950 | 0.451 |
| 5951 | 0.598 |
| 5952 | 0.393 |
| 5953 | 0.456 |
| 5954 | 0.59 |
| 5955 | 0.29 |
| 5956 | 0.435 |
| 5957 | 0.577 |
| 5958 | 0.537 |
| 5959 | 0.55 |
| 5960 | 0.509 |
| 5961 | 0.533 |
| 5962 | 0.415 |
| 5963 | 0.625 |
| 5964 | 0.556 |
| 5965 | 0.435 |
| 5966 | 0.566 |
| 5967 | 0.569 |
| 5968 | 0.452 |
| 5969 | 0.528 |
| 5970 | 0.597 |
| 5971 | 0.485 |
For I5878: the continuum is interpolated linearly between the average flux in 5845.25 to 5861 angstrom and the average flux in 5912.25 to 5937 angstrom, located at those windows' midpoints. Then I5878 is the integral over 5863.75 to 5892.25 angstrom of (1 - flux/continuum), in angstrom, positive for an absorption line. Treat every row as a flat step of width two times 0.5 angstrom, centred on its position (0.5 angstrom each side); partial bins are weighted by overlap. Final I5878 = 0.9 angstrom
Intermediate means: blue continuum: 0.484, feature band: 0.465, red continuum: 0.473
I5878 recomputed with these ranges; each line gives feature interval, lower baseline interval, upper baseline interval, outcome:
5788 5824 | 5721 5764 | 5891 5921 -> 1.33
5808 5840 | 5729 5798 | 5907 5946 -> 0.49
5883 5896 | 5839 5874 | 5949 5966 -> 1.51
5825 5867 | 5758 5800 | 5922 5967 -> -1.79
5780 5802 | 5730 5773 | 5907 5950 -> 1.02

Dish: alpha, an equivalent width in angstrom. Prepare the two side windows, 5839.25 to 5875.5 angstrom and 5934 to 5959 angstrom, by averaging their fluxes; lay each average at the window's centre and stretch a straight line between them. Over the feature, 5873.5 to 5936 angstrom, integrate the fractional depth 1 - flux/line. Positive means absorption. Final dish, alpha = -2.3 angstrom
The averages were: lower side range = 0.497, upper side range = 0.438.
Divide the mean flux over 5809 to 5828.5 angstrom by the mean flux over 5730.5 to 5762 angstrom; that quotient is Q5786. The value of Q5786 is 0.96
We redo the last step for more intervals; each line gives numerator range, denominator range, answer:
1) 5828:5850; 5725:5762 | 1.03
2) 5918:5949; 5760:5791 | 0.90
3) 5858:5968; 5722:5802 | 0.97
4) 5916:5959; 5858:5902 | 0.96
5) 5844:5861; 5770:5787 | 0.98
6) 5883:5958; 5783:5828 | 0.97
